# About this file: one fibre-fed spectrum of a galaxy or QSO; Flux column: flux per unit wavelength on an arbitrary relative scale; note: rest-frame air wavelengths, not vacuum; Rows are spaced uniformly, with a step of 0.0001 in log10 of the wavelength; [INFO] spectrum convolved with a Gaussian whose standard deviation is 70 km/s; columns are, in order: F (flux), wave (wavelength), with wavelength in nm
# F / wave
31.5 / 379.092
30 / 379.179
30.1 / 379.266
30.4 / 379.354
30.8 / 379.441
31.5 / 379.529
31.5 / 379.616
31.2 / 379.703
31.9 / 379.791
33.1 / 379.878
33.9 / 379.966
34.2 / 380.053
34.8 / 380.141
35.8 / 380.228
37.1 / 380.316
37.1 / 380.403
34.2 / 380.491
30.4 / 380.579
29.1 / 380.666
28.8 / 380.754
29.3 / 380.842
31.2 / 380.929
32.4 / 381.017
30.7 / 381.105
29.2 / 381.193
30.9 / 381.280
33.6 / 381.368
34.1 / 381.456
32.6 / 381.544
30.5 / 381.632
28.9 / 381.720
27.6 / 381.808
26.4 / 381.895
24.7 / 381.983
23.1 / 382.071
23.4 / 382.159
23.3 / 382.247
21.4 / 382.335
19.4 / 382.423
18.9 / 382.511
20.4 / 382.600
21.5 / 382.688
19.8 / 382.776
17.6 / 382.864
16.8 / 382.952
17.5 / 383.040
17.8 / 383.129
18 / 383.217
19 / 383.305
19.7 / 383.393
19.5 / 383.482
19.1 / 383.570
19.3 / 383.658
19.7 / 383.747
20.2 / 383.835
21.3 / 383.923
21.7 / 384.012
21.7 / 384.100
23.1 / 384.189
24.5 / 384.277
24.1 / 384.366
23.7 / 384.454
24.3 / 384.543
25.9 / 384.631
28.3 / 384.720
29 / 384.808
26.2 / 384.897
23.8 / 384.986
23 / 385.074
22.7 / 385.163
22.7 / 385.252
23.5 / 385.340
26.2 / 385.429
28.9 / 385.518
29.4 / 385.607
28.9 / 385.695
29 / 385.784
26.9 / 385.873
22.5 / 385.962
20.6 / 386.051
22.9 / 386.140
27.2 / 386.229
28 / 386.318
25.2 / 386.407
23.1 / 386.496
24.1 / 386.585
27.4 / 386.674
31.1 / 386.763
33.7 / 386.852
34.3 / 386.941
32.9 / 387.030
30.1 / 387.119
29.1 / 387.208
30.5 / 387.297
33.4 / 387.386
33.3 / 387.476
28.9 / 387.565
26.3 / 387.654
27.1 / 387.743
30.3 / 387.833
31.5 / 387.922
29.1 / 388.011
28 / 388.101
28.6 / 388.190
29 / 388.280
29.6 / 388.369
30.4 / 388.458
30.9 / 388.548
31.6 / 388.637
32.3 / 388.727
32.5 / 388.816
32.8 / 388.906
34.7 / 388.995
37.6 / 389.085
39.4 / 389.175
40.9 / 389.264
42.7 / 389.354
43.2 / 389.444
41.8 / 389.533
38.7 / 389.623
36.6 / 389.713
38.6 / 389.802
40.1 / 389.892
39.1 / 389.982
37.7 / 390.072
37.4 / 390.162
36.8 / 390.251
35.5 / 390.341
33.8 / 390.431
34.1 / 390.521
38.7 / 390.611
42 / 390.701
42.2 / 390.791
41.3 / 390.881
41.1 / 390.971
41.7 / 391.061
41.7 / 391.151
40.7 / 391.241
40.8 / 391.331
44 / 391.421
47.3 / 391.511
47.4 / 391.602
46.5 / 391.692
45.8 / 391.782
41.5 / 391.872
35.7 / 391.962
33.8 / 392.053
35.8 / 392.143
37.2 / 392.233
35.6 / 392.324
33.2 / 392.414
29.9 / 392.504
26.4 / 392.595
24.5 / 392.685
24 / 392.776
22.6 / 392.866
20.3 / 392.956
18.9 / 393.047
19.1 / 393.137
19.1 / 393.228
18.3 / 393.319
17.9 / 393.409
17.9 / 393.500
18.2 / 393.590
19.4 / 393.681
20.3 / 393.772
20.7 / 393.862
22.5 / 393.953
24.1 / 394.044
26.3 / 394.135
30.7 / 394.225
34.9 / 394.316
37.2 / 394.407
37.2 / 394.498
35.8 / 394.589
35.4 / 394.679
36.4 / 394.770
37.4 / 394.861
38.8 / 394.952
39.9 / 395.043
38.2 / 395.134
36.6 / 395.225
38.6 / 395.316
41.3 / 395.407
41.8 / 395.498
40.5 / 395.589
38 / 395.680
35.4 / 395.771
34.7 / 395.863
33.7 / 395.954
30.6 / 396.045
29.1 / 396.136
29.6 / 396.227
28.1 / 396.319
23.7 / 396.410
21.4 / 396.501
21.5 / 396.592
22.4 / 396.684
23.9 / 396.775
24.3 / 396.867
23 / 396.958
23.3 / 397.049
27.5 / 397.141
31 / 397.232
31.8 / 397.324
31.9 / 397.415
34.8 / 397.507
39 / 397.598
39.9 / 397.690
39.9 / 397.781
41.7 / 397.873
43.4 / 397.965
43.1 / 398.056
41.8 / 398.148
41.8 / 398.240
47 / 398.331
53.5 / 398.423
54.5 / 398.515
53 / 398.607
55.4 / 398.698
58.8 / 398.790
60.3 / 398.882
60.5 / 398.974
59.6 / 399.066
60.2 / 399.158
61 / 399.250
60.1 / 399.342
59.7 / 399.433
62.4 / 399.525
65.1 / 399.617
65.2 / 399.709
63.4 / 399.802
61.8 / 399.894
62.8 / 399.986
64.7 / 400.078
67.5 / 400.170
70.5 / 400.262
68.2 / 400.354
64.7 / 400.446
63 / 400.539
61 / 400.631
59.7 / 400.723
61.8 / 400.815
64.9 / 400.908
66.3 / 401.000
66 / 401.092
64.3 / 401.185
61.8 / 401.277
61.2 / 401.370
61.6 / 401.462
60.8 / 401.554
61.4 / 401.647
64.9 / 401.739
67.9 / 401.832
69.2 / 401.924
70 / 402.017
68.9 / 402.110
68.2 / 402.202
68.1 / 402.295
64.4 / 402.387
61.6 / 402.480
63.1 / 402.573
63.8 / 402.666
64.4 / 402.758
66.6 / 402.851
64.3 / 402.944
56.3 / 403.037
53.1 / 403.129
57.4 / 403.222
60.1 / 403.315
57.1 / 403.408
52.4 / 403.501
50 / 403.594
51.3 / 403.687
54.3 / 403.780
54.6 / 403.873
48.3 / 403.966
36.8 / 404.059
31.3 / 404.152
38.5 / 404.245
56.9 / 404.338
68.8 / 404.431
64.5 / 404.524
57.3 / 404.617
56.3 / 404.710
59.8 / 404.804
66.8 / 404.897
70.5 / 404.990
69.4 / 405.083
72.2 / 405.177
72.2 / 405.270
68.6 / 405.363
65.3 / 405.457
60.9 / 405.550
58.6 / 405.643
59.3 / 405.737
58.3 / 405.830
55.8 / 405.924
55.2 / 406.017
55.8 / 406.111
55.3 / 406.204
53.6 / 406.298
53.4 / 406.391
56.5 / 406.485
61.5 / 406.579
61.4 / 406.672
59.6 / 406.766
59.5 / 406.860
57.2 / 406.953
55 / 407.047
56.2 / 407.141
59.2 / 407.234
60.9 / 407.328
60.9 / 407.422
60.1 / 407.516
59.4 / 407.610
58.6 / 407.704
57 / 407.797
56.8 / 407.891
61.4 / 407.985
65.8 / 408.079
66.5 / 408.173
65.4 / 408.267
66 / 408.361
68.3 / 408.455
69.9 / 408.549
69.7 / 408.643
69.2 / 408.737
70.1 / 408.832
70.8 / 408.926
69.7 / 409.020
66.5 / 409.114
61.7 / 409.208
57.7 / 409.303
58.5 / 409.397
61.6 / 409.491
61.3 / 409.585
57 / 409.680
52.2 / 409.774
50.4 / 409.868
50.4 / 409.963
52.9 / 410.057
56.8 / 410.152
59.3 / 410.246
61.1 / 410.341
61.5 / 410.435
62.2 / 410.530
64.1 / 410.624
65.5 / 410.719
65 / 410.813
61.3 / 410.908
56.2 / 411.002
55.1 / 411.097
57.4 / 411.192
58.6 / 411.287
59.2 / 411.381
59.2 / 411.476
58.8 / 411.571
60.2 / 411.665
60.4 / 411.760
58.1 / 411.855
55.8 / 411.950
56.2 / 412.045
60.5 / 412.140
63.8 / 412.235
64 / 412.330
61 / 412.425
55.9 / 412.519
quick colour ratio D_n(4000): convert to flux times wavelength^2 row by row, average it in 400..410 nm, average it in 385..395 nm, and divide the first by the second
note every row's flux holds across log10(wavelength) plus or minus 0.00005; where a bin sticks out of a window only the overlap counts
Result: 2.07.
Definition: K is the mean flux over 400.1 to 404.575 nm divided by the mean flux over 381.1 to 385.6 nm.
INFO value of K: 2.6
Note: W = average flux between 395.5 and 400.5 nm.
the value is 45.1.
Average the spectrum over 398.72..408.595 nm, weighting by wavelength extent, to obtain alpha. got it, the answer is 60.9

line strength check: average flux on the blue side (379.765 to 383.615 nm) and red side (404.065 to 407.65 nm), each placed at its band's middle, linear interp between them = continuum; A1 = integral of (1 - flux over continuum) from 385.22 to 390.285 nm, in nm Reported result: 0.52 nm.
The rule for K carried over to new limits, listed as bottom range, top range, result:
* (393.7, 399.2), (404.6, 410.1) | 1.67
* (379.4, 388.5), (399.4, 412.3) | 2.26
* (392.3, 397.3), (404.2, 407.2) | 2.09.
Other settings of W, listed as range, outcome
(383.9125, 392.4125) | 32.5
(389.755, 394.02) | 32.9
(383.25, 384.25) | 20.4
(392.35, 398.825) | 32.3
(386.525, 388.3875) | 29.9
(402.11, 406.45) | 58.8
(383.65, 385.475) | 23.7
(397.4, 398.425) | 41.3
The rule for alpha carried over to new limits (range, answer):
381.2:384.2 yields 22.8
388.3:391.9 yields 38.7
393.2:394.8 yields 26.2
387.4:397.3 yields 32.7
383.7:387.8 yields 26.3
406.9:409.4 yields 63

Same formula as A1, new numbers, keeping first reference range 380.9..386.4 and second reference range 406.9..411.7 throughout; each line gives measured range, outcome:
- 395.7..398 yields 0.67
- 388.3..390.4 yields -0.26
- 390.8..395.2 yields 0.60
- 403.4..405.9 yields -0.16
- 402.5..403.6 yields -0.16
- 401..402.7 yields -0.49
